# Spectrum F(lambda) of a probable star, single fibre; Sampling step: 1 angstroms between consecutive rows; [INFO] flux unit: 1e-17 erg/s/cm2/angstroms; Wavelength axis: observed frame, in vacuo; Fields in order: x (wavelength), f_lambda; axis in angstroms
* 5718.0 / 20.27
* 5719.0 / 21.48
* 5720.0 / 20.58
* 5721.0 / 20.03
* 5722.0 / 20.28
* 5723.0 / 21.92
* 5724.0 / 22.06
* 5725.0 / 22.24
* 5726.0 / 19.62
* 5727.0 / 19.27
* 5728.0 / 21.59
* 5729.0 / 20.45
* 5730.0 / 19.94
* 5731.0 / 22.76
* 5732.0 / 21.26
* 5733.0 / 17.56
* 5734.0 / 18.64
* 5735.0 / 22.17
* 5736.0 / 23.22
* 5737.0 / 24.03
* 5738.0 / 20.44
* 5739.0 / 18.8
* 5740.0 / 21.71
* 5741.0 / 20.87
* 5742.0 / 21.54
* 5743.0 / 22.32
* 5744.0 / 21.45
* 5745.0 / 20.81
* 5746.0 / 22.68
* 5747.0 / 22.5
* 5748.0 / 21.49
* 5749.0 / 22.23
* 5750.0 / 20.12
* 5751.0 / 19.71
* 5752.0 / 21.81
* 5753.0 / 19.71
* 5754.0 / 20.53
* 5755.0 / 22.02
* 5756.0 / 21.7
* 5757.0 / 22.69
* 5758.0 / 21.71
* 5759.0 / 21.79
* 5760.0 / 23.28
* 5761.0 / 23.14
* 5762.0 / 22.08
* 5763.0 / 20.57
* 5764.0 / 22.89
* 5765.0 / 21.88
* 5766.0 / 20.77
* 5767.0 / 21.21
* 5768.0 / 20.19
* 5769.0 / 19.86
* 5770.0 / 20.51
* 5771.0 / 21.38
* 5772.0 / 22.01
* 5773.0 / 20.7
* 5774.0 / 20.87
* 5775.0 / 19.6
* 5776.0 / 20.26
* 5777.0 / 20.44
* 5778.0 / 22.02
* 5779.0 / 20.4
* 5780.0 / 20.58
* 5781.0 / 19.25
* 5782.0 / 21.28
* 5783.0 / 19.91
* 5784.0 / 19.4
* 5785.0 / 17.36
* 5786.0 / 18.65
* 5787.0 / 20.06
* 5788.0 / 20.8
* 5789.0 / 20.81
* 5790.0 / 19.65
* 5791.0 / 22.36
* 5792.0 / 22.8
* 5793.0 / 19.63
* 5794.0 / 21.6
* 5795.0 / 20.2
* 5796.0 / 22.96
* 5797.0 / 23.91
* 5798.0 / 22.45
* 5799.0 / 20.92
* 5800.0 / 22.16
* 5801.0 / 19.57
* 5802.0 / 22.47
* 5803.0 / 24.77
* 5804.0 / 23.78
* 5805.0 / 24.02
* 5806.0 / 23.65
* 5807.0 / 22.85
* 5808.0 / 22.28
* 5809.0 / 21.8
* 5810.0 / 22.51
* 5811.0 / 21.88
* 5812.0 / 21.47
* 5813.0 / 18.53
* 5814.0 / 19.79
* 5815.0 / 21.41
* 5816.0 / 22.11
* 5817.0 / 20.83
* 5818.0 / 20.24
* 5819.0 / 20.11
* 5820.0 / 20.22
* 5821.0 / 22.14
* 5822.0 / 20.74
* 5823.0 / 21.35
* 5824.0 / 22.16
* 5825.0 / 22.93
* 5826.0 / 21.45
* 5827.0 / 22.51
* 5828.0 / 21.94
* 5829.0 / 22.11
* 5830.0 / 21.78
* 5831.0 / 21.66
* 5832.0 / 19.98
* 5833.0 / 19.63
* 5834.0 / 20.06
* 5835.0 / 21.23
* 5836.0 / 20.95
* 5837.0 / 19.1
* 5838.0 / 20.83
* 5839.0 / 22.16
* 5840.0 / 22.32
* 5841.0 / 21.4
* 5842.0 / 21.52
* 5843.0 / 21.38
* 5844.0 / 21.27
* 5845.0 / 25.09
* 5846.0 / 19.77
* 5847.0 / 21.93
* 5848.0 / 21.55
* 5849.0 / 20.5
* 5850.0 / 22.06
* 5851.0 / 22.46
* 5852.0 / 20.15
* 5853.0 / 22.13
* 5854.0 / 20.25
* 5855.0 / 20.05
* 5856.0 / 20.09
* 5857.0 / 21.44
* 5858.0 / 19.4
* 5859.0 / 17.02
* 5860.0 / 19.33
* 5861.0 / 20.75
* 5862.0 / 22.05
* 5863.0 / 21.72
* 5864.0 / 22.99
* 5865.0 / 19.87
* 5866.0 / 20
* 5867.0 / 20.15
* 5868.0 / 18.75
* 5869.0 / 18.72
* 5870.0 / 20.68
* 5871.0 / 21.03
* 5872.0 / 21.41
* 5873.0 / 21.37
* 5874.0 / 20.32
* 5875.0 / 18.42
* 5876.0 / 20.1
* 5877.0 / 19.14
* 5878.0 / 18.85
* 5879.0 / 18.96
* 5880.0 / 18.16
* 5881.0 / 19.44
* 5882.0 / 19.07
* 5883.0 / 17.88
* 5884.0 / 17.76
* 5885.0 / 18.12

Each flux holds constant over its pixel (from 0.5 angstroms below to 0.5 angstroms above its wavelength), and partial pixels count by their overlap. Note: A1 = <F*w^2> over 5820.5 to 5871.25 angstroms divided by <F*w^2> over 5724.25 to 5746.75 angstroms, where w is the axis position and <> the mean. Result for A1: 1.0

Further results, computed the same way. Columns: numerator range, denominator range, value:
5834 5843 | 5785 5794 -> 1.05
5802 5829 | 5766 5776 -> 1.07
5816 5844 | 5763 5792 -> 1.05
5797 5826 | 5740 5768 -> 1.03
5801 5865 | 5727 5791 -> 1.04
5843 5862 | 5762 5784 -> 1.03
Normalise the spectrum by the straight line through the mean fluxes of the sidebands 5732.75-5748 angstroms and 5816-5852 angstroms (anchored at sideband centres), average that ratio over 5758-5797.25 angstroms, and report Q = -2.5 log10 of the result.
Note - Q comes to 0.020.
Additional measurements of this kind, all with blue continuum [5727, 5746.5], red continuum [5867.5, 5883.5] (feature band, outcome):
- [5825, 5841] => -0.06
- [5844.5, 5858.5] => -0.07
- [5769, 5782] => 0.00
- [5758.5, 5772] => -0.04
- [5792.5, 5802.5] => -0.06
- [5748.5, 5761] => -0.03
